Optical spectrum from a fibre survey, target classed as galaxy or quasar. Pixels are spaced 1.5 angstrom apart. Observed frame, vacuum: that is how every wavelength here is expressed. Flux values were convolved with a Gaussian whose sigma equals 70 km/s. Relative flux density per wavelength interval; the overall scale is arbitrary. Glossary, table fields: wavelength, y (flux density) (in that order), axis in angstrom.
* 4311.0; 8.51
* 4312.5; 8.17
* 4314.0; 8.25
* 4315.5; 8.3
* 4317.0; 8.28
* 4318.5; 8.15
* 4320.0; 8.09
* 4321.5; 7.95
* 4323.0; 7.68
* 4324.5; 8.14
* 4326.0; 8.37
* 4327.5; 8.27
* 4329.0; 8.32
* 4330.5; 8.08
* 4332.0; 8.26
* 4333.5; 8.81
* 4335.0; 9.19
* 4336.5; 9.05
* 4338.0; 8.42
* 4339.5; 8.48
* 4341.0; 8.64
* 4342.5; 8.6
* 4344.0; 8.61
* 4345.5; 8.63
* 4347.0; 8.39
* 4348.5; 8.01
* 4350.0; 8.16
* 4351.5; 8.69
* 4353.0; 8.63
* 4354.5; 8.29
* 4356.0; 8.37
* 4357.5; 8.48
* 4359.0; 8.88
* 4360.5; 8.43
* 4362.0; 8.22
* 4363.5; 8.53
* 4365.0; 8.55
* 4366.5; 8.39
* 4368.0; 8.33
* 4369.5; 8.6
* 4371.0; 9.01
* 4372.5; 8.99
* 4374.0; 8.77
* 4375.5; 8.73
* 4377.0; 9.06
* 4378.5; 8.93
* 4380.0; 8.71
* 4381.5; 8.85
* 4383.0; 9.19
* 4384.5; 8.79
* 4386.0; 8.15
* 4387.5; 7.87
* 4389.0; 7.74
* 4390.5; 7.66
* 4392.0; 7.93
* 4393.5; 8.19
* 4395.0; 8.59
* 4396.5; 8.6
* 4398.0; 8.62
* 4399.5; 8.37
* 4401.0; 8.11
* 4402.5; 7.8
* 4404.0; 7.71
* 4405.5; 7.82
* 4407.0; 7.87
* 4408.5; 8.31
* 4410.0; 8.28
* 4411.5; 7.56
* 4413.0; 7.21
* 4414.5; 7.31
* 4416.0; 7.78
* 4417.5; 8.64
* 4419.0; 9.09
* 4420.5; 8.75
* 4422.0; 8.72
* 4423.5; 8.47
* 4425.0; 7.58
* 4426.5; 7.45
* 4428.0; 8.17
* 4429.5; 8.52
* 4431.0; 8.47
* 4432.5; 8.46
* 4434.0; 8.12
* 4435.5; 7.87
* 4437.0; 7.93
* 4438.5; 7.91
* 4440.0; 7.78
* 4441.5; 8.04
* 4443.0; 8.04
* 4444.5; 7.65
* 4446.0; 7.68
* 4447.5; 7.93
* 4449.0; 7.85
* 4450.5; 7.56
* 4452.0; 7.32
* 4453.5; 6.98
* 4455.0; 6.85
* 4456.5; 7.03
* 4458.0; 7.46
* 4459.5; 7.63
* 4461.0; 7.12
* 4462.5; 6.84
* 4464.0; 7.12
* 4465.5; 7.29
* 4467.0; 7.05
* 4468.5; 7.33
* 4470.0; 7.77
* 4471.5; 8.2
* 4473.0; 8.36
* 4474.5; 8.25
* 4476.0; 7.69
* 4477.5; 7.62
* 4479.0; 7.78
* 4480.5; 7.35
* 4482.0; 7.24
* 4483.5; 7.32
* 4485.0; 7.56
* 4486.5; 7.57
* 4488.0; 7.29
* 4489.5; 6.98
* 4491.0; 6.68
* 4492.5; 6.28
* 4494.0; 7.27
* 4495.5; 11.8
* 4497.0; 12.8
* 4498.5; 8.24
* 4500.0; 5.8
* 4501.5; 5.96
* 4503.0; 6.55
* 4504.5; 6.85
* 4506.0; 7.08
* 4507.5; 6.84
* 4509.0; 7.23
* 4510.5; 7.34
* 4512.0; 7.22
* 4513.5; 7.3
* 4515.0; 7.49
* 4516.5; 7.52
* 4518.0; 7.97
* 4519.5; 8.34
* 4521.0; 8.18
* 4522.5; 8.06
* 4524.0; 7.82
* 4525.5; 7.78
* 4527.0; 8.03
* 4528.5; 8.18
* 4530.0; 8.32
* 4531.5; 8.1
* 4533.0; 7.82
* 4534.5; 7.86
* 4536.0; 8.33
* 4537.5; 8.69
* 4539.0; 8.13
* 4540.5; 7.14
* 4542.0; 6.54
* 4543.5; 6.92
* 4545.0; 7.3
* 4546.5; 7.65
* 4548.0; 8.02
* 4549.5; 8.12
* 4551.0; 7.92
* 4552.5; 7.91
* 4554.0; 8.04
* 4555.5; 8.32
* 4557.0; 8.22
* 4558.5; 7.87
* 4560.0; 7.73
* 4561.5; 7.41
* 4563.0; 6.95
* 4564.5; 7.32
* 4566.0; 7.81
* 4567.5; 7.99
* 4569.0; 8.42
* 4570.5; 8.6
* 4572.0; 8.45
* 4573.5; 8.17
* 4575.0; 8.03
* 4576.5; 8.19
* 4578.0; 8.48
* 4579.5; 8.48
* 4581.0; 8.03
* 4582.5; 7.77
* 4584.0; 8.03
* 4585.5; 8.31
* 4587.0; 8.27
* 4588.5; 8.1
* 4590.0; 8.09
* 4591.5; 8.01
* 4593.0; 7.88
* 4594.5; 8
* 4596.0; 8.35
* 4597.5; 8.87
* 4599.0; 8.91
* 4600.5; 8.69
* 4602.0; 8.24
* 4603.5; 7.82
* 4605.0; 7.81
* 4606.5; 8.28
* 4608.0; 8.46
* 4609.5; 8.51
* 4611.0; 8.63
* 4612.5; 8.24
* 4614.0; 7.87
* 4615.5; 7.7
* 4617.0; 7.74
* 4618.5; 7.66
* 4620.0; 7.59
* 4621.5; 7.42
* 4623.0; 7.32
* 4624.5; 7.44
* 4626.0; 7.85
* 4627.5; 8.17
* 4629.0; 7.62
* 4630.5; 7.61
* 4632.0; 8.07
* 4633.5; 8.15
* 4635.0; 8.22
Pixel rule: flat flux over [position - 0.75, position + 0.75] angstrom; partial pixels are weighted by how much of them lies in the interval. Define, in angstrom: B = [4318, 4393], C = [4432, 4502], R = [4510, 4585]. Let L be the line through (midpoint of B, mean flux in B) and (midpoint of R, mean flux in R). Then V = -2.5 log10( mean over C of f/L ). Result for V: 0.06 mag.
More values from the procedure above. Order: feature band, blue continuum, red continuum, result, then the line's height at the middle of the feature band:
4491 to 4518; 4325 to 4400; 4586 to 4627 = 0.089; 8.25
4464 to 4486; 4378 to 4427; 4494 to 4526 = 0.045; 7.93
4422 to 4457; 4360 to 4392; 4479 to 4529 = 0.035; 8.09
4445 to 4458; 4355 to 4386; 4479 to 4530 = 0.091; 8.05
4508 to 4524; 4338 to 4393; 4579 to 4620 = 0.085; 8.29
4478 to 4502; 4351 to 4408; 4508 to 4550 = 0.023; 7.93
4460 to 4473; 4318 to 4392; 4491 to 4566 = 0.085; 8.01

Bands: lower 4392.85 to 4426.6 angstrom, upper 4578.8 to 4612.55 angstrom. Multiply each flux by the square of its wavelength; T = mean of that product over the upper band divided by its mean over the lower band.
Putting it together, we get 1.10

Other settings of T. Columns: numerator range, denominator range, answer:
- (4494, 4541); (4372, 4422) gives 1.00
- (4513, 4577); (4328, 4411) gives 1.01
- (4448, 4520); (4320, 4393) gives 0.94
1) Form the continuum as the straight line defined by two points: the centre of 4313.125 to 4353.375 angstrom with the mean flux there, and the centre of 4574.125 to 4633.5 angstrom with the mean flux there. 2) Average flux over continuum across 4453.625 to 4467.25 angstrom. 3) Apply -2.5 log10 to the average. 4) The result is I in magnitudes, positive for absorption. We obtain 0.15 mag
